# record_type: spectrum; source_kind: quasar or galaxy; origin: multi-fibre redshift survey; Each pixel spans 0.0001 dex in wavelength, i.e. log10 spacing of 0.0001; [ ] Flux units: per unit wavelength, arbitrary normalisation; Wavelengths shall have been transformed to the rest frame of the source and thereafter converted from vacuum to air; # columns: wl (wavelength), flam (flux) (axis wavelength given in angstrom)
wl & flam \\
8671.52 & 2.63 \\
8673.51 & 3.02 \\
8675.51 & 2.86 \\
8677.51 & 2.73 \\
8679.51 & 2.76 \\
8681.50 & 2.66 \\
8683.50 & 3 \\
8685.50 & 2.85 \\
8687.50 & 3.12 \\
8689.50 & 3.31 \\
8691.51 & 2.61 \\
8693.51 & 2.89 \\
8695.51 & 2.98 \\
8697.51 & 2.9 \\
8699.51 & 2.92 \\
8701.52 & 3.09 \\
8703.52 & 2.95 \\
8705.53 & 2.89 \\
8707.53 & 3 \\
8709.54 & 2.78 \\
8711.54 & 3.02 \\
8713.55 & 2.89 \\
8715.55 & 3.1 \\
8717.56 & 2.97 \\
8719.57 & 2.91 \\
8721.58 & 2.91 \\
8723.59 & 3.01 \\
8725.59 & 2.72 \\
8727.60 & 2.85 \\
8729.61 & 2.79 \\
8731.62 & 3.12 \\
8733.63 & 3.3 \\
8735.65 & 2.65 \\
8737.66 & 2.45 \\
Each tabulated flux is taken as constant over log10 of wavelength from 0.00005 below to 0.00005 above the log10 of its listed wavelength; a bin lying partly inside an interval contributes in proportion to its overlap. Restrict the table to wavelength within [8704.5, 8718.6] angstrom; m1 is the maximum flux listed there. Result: 3.1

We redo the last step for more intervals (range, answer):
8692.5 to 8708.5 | 3.09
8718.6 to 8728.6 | 3.01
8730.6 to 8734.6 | 3.3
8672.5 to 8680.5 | 3.02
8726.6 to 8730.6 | 2.85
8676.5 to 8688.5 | 3.12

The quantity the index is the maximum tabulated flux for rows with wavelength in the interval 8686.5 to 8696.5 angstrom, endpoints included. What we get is 3.31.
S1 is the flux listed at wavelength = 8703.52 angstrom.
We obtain 2.95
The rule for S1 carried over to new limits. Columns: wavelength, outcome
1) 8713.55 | 2.89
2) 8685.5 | 2.85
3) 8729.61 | 2.79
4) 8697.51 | 2.9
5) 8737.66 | 2.45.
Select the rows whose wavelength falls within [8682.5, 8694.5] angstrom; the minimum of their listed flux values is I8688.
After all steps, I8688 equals 2.61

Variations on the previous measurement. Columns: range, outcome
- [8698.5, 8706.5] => 2.89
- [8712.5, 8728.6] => 2.72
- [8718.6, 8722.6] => 2.91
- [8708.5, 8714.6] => 2.78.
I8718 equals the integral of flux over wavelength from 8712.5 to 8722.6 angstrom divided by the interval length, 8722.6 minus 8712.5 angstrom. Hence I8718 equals 2.95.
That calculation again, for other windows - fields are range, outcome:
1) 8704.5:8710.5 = 2.89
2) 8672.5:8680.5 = 2.84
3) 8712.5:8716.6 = 2.99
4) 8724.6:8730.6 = 2.79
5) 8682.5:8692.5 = 2.98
